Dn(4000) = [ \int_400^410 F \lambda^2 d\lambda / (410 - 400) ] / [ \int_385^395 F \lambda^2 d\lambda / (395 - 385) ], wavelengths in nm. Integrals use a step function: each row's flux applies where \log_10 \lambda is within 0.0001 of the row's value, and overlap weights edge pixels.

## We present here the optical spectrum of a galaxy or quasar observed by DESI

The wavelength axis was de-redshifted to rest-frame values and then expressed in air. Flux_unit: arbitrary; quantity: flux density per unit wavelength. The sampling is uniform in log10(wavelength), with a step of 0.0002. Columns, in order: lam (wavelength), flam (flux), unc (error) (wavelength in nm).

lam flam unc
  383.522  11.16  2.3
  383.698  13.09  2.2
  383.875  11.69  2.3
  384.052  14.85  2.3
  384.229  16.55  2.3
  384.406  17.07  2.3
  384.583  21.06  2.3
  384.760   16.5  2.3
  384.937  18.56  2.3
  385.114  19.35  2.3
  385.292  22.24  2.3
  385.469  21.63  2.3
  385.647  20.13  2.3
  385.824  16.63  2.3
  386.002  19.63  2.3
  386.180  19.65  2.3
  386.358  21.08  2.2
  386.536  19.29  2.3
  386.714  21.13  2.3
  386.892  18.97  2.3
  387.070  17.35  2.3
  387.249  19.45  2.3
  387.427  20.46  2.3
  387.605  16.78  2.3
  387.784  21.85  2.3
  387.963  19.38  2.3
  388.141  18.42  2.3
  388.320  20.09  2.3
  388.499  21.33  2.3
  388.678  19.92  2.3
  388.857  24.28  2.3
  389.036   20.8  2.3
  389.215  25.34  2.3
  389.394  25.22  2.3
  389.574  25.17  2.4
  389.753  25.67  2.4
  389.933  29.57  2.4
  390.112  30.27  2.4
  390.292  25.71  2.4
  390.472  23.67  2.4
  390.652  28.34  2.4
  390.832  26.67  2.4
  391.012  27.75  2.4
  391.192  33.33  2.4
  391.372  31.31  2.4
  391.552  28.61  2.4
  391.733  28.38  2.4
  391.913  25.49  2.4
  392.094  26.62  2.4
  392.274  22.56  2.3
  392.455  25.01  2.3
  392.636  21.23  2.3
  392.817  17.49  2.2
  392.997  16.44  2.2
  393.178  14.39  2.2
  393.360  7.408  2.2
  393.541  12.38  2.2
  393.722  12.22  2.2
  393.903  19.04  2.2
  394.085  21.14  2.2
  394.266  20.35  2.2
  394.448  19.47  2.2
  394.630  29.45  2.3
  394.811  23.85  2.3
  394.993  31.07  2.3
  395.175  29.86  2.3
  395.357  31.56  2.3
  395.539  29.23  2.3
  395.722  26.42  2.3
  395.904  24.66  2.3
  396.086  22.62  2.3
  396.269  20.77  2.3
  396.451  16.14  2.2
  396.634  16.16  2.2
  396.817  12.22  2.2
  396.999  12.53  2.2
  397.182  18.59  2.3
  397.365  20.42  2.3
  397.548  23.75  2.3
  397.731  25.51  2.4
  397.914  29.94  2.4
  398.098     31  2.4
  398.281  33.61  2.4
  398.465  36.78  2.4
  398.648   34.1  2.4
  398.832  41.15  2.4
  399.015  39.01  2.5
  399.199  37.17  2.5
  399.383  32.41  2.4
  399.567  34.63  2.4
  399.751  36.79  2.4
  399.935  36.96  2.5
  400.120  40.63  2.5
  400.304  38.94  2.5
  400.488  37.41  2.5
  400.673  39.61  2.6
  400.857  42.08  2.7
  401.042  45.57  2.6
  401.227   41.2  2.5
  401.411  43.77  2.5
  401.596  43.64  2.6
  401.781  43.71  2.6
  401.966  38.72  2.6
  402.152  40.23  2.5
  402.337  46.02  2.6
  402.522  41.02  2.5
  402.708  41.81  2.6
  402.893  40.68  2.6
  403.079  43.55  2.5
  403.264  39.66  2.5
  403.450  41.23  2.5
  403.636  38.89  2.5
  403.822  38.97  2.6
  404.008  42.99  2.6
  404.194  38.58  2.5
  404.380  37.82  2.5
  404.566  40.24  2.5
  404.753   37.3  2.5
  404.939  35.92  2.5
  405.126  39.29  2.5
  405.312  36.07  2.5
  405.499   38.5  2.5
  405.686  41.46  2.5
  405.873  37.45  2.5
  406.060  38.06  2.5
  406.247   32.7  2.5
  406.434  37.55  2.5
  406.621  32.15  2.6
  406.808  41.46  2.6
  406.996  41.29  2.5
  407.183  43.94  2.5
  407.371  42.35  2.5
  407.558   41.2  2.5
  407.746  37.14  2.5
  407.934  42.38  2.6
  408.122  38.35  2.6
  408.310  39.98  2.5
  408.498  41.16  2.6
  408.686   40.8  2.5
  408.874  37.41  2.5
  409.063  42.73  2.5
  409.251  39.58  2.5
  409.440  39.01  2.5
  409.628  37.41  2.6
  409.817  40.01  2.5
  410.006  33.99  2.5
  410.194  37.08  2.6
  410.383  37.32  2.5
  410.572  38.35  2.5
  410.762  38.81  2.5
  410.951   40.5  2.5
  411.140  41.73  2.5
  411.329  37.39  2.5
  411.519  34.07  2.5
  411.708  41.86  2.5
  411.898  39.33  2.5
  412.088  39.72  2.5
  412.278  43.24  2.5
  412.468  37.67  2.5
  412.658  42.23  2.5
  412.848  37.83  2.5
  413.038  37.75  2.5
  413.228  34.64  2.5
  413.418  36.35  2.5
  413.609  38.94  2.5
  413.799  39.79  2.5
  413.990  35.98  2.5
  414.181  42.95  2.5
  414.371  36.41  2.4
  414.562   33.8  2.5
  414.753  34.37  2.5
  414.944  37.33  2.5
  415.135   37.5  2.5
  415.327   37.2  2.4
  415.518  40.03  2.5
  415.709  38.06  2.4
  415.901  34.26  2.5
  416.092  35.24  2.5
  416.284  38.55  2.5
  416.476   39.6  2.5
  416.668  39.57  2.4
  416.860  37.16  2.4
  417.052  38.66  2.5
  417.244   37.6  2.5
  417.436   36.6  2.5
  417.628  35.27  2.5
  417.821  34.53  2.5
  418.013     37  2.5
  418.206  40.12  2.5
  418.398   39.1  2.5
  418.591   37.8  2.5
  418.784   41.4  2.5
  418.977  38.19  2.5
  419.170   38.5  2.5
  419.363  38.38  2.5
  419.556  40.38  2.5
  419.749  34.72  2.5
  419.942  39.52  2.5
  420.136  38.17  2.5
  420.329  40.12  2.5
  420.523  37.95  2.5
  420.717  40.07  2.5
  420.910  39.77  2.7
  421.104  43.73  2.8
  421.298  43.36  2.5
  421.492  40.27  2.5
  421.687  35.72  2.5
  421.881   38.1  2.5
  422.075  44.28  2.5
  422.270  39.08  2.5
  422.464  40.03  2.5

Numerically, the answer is 1.95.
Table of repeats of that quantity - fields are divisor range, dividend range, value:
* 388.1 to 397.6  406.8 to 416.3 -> 1.86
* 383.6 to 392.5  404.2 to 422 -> 1.97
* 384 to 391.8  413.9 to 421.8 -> 1.98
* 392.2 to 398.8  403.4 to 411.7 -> 1.82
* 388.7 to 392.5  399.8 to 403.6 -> 1.64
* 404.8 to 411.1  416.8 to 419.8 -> 1.03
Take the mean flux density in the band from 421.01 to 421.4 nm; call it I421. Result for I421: 43.5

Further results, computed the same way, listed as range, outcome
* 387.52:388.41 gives 19.3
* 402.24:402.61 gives 43.6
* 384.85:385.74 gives 20.4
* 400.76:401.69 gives 43.3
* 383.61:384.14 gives 13.2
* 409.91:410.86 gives 37.1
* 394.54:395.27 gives 28.6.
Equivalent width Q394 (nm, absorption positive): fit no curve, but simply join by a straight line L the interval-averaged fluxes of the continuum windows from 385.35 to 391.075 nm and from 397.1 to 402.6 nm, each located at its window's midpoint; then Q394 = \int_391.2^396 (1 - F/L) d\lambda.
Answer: 0.95 nm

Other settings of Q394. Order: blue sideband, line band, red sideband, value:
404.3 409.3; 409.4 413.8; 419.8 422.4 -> 0.09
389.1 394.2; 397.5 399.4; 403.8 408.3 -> -0.16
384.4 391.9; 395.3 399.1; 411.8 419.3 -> 0.26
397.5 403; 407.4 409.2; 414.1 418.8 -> -0.11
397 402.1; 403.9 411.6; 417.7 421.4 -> -0.39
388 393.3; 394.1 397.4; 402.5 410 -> 0.74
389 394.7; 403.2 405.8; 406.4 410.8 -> -0.27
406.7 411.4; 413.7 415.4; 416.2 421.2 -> 0.08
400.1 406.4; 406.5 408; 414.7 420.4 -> -0.03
